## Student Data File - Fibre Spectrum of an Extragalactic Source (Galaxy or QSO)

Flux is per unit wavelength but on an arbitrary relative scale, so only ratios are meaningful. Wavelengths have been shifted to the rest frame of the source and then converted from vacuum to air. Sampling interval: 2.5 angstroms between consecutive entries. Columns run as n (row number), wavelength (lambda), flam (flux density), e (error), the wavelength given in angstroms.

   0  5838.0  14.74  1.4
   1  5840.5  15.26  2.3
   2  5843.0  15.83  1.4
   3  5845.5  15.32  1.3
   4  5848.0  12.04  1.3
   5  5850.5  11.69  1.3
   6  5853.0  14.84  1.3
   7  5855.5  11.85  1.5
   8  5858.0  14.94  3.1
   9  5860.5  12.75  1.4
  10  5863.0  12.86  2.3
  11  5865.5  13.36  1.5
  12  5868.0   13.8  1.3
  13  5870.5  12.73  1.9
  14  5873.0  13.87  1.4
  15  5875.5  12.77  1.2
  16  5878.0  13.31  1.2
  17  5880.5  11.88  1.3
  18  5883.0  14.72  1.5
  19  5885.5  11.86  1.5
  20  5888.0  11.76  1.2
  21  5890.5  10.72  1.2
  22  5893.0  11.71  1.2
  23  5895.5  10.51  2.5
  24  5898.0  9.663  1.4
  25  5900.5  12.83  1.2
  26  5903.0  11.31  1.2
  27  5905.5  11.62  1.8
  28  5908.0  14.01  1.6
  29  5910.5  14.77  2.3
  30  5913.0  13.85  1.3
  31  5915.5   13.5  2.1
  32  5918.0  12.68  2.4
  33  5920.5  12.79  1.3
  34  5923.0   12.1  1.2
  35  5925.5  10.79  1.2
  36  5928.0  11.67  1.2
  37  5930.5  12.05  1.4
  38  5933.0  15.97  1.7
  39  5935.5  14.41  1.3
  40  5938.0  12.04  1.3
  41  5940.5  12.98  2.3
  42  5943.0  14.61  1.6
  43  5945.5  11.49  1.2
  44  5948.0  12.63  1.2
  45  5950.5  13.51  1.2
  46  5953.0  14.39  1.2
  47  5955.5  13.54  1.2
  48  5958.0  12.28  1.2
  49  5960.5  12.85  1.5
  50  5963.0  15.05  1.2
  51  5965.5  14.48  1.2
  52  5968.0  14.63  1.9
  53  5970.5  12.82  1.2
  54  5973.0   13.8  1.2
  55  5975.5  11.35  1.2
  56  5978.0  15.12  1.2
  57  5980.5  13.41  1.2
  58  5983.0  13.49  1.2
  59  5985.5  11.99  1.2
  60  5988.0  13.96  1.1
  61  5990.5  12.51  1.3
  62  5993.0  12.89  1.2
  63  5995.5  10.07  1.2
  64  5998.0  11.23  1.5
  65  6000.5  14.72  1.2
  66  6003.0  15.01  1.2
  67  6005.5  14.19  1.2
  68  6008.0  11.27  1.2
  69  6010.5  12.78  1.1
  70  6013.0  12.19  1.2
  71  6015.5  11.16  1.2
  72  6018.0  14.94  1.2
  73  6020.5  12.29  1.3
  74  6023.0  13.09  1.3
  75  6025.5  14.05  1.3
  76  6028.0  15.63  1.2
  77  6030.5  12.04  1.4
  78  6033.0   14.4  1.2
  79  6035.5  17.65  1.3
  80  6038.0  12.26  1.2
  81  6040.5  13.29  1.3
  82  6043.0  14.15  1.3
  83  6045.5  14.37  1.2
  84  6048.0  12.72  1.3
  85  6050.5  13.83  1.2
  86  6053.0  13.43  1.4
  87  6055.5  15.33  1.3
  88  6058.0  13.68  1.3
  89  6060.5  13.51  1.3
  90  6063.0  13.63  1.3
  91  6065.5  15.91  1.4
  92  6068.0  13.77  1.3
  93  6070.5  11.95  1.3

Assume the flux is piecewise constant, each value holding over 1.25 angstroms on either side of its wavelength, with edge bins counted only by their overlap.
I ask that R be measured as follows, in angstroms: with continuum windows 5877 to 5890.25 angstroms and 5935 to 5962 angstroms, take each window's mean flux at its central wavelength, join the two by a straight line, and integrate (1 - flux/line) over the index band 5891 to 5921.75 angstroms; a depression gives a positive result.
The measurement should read 0.9 angstroms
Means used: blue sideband 12.5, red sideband 13.1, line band 12.4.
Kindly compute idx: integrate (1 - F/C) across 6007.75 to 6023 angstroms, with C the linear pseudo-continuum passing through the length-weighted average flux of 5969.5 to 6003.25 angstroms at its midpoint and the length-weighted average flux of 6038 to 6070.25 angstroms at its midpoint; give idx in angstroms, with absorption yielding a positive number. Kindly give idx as 0.9 angstroms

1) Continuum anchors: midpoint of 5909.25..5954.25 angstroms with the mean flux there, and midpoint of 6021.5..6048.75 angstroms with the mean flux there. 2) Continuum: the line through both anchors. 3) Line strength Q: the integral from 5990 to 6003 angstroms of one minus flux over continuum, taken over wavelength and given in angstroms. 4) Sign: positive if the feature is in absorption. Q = 1.07 angstroms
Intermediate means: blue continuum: 13.1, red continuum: 14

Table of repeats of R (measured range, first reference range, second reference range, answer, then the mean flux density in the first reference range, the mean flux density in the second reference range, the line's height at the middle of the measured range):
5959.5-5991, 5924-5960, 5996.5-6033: -1.0 angstroms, 13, 13.2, 13.1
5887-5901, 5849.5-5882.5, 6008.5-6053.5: 2.3 angstroms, 13.2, 13.5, 13.2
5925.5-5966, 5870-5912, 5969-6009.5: -1.8 angstroms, 12.4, 13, 12.7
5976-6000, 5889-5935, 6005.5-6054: 0.6 angstroms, 12.4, 13.5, 13.1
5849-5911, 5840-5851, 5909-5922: 5.4 angstroms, 14.1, 13.5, 13.8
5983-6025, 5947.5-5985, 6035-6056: 2.8 angstroms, 13.5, 13.9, 13.7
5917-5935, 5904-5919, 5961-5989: 1.1 angstroms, 13.4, 13.6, 13.4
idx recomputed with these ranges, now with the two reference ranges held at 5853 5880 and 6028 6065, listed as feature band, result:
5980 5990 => 0.4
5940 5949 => 0.4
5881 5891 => 0.7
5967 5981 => 0.2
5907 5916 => -0.4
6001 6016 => 1.0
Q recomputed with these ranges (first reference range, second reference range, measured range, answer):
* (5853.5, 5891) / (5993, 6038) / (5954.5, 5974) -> -0.75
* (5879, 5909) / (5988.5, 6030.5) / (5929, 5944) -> -1.64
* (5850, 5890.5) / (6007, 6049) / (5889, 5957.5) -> 2.59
